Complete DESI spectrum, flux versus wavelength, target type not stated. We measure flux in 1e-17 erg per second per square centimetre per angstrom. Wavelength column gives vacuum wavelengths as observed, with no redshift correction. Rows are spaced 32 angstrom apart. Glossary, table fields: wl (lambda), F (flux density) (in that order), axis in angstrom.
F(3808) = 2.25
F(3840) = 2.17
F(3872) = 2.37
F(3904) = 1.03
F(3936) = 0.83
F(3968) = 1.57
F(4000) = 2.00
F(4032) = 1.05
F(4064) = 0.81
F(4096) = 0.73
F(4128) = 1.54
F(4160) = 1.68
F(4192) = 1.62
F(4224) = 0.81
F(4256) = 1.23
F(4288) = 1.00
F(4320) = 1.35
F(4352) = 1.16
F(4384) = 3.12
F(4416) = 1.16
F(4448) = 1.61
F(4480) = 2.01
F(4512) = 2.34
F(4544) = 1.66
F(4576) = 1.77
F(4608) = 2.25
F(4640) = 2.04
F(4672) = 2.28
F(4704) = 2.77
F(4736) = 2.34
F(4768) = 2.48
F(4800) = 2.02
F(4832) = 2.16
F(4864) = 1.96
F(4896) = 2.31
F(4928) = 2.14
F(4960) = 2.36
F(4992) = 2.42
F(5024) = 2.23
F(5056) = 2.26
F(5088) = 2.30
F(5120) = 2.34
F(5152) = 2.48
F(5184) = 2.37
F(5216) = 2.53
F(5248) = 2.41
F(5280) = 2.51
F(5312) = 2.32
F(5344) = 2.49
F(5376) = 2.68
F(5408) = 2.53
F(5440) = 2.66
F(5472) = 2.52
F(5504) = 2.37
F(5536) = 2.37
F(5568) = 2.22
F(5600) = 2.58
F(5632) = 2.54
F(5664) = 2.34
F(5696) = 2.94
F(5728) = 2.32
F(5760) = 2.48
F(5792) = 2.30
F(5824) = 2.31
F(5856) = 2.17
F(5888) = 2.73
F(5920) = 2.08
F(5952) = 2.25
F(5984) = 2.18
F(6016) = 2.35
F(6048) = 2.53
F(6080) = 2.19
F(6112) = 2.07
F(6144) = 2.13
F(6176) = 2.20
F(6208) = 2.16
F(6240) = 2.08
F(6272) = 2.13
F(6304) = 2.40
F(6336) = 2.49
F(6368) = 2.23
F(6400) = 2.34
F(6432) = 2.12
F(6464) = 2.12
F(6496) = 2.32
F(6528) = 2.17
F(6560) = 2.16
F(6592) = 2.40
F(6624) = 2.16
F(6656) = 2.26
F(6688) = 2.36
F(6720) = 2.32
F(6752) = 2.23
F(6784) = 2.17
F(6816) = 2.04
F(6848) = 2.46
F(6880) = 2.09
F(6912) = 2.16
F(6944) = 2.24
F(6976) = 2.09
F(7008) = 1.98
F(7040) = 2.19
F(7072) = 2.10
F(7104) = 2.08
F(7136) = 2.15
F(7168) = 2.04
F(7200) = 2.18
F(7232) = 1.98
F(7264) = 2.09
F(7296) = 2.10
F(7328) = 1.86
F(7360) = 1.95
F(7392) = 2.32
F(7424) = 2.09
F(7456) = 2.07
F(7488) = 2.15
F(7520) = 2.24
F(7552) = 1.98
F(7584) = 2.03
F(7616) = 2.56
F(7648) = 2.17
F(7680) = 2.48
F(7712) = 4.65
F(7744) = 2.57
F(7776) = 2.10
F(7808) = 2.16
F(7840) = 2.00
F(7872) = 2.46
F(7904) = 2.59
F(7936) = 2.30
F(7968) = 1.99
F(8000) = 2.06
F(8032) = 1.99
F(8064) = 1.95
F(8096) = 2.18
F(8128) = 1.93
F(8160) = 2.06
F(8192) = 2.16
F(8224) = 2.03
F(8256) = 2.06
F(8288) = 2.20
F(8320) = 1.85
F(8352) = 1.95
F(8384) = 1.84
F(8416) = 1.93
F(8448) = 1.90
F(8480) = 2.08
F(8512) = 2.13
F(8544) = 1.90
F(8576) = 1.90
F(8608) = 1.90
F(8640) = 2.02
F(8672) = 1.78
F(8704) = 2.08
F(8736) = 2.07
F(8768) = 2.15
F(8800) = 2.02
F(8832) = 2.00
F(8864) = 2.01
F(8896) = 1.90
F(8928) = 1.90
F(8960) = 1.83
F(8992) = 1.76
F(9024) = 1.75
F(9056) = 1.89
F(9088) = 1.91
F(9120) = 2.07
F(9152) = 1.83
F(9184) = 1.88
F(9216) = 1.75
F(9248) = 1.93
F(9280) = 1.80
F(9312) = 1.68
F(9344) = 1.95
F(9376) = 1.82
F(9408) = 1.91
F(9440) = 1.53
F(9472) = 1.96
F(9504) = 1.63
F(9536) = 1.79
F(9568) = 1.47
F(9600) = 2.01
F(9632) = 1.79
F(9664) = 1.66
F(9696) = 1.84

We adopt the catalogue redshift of 0.17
